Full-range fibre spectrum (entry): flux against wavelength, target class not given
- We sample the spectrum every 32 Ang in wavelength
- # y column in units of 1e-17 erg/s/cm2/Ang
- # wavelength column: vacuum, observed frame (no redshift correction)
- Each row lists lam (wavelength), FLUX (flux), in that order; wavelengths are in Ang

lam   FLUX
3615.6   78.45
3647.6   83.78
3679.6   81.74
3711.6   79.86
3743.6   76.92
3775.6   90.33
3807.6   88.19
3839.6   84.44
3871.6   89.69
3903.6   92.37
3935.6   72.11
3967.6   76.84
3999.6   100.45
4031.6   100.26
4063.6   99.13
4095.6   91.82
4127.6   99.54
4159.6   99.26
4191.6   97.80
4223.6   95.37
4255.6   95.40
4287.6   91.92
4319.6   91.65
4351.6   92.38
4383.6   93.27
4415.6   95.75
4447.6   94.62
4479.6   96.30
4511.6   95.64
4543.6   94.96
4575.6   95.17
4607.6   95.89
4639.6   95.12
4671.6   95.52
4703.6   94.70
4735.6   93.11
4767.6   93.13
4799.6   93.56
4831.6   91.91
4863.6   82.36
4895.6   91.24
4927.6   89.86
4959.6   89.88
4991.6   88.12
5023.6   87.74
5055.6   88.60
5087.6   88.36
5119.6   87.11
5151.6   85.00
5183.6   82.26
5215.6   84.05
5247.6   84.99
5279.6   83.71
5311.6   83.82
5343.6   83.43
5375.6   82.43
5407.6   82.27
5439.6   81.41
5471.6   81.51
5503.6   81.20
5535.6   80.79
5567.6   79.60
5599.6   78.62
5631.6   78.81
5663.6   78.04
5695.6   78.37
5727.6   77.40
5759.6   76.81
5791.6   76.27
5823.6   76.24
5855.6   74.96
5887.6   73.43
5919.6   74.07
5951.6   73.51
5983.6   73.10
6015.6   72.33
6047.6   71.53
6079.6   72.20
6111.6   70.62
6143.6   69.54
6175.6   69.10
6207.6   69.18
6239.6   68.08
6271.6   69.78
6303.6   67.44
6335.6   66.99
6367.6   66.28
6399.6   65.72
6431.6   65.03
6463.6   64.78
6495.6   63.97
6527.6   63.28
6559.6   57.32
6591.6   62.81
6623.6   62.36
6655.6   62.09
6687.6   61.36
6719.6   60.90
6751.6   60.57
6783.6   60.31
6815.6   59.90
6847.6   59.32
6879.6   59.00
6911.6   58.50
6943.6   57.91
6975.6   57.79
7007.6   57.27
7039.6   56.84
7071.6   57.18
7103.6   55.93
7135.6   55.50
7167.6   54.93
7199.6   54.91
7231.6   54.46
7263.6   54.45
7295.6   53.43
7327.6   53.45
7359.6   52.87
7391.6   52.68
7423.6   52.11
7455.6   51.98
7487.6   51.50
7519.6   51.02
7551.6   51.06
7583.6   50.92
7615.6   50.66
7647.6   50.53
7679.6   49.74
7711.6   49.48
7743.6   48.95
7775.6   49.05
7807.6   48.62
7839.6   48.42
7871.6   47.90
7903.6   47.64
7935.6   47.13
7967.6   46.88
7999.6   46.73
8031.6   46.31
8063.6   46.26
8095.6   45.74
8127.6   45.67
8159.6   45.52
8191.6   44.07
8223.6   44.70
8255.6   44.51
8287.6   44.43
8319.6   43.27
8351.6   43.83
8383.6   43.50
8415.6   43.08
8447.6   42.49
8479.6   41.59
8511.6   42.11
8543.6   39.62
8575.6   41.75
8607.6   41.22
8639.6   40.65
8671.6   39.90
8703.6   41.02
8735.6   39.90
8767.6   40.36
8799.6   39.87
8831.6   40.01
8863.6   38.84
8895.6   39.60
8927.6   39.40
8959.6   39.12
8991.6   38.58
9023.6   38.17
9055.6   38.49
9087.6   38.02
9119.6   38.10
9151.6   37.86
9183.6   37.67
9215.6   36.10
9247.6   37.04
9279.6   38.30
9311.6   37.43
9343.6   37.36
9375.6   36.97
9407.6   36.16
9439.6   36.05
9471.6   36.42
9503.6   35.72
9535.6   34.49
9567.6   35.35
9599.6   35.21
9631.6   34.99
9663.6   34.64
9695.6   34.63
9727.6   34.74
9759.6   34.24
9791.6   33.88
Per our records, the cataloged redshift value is -0.001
